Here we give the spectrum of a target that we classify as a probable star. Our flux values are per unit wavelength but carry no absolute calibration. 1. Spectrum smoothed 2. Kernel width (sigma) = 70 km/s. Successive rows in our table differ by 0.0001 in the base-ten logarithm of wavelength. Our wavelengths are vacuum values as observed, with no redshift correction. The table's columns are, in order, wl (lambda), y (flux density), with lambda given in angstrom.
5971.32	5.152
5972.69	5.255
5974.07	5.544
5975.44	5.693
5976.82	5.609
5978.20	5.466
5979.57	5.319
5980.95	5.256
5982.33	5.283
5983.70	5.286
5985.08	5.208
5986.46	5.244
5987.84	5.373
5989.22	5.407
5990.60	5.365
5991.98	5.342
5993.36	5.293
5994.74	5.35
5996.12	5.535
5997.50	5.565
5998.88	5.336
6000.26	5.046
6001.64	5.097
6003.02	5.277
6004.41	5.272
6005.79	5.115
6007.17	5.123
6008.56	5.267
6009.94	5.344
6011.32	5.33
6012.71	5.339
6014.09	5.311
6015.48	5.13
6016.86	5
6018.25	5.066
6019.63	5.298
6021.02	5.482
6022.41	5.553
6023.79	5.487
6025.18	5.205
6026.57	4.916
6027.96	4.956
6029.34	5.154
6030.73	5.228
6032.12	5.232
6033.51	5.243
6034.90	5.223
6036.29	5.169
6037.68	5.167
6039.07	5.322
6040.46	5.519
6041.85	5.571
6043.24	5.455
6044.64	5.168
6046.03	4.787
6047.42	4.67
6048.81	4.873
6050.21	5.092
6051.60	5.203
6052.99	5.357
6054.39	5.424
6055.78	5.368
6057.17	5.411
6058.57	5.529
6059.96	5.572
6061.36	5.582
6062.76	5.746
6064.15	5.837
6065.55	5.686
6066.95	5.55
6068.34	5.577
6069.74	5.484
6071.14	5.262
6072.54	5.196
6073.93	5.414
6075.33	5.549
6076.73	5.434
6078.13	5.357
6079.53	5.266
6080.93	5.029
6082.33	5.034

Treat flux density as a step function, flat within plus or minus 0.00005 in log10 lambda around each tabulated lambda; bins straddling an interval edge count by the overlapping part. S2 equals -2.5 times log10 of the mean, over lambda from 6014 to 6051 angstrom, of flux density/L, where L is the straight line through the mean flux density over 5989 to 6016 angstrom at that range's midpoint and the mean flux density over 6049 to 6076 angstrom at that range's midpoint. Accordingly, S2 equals 0.04 mag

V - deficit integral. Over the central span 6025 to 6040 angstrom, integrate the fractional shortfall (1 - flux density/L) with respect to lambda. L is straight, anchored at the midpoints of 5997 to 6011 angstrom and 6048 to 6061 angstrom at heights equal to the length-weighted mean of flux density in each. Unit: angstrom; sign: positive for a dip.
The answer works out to 0.33 angstrom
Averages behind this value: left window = 5.24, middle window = 5.17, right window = 5.32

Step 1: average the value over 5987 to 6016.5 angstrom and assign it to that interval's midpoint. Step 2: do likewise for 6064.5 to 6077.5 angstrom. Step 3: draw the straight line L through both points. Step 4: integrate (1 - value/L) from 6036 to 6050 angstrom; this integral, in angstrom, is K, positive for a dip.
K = 0.6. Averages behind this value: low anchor 5.29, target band 5.17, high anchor 5.47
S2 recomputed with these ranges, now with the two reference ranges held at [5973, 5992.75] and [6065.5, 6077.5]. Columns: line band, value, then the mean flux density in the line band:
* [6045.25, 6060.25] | 0.048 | 5.2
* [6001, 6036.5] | 0.038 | 5.22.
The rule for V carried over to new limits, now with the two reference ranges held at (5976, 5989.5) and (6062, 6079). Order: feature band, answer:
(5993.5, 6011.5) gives 0.3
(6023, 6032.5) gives 0.4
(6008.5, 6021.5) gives 0.4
